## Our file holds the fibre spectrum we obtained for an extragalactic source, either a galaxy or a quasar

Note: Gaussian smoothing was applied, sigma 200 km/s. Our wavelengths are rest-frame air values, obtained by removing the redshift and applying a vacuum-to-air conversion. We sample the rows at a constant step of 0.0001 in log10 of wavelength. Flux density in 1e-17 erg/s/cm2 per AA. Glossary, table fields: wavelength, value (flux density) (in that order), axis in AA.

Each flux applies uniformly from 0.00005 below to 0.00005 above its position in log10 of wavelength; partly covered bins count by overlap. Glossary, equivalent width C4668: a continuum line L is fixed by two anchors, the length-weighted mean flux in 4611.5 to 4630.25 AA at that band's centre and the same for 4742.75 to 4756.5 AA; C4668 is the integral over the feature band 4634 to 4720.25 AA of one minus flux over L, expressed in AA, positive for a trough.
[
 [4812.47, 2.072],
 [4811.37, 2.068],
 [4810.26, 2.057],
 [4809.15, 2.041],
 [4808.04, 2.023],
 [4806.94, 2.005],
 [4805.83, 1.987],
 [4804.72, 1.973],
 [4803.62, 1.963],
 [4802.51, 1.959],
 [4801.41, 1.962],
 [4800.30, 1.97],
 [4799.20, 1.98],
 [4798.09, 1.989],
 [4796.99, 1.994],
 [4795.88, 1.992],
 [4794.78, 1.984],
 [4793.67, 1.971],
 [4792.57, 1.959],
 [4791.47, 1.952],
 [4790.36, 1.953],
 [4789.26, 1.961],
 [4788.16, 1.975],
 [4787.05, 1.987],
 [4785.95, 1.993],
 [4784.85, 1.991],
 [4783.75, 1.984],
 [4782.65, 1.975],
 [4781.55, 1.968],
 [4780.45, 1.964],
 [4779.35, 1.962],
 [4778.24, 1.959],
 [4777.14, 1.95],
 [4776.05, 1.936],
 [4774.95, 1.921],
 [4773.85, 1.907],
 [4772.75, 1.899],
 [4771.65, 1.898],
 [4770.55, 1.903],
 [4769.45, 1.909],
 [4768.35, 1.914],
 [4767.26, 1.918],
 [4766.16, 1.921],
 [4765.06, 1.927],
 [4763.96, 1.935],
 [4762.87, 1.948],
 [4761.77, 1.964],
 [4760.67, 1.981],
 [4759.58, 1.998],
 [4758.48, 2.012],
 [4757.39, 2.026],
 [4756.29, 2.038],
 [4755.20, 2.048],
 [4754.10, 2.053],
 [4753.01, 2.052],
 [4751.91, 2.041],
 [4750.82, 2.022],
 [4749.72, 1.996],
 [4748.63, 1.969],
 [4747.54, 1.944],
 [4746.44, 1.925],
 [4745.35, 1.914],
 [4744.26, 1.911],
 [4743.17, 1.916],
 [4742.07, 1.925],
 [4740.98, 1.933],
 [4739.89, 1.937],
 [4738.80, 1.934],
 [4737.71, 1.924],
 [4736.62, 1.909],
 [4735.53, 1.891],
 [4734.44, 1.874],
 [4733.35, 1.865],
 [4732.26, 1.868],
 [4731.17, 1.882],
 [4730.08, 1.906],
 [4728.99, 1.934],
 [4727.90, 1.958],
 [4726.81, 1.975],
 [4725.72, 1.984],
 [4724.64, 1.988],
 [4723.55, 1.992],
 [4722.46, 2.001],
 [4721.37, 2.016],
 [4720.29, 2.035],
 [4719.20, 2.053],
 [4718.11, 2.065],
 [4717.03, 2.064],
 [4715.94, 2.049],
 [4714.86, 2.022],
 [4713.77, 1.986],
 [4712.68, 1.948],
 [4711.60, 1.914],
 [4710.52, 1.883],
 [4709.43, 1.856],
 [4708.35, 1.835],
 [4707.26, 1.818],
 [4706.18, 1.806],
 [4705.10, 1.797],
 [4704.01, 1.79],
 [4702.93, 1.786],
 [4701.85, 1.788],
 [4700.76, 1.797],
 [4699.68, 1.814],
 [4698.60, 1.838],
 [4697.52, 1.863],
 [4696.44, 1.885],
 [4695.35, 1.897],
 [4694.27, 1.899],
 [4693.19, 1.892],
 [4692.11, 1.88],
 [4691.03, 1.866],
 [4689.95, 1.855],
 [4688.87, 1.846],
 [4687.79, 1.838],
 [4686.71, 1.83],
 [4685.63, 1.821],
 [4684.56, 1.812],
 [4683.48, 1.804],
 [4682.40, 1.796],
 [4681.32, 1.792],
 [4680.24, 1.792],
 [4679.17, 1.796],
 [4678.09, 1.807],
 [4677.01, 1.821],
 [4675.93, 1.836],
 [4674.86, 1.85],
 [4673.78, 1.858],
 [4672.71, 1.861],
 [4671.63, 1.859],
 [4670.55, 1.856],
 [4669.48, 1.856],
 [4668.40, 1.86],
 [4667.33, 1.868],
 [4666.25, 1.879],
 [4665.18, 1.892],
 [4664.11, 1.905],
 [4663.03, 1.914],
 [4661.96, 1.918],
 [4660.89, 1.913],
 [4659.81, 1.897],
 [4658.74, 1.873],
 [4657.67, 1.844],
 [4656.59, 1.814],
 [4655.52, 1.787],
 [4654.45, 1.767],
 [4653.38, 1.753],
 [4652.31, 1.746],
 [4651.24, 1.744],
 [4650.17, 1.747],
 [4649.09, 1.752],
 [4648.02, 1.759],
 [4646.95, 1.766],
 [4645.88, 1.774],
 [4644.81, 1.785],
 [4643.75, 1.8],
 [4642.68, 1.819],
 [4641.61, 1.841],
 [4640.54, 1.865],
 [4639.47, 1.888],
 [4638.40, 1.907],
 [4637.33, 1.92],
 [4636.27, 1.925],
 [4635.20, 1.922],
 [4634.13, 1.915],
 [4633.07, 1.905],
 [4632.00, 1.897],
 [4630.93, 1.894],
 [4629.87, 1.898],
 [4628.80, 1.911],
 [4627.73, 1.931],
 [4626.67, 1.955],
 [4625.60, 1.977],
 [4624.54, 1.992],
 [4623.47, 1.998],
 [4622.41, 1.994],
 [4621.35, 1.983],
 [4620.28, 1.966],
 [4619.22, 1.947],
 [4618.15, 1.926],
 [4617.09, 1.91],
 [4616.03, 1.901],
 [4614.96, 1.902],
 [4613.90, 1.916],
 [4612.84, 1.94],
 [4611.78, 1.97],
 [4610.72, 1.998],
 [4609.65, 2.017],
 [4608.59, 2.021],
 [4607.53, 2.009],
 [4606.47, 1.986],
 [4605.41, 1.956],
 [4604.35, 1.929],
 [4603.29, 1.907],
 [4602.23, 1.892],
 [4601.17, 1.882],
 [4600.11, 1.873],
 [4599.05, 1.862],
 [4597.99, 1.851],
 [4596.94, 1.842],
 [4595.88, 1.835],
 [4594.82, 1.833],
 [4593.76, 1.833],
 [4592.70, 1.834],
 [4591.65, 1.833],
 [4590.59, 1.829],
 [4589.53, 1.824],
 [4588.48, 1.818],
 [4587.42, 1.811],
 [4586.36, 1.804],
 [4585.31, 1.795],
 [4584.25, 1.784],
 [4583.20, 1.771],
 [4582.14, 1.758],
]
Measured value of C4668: 4.7 AA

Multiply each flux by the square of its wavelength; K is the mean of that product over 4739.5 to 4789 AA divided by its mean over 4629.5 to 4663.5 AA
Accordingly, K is 1.12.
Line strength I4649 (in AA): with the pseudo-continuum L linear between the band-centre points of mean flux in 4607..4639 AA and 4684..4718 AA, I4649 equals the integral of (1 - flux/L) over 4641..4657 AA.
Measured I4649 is 1.2 AA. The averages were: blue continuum 1.94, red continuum 1.87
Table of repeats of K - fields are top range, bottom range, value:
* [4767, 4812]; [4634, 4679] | 1.13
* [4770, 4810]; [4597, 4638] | 1.09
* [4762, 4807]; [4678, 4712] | 1.11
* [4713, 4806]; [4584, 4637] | 1.10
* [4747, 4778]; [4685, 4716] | 1.08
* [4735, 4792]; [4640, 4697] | 1.11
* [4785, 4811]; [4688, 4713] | 1.12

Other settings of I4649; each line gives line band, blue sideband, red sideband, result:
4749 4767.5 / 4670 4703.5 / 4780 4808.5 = -0.61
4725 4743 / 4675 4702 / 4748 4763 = 0.33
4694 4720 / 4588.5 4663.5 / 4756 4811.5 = 0.43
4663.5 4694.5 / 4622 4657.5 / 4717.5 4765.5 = 0.88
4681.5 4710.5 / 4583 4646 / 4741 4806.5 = 1.44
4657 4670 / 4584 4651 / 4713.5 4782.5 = 0.20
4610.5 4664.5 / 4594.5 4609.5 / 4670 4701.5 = -0.01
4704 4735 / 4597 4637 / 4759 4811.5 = 0.22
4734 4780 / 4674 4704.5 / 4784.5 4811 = -0.58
